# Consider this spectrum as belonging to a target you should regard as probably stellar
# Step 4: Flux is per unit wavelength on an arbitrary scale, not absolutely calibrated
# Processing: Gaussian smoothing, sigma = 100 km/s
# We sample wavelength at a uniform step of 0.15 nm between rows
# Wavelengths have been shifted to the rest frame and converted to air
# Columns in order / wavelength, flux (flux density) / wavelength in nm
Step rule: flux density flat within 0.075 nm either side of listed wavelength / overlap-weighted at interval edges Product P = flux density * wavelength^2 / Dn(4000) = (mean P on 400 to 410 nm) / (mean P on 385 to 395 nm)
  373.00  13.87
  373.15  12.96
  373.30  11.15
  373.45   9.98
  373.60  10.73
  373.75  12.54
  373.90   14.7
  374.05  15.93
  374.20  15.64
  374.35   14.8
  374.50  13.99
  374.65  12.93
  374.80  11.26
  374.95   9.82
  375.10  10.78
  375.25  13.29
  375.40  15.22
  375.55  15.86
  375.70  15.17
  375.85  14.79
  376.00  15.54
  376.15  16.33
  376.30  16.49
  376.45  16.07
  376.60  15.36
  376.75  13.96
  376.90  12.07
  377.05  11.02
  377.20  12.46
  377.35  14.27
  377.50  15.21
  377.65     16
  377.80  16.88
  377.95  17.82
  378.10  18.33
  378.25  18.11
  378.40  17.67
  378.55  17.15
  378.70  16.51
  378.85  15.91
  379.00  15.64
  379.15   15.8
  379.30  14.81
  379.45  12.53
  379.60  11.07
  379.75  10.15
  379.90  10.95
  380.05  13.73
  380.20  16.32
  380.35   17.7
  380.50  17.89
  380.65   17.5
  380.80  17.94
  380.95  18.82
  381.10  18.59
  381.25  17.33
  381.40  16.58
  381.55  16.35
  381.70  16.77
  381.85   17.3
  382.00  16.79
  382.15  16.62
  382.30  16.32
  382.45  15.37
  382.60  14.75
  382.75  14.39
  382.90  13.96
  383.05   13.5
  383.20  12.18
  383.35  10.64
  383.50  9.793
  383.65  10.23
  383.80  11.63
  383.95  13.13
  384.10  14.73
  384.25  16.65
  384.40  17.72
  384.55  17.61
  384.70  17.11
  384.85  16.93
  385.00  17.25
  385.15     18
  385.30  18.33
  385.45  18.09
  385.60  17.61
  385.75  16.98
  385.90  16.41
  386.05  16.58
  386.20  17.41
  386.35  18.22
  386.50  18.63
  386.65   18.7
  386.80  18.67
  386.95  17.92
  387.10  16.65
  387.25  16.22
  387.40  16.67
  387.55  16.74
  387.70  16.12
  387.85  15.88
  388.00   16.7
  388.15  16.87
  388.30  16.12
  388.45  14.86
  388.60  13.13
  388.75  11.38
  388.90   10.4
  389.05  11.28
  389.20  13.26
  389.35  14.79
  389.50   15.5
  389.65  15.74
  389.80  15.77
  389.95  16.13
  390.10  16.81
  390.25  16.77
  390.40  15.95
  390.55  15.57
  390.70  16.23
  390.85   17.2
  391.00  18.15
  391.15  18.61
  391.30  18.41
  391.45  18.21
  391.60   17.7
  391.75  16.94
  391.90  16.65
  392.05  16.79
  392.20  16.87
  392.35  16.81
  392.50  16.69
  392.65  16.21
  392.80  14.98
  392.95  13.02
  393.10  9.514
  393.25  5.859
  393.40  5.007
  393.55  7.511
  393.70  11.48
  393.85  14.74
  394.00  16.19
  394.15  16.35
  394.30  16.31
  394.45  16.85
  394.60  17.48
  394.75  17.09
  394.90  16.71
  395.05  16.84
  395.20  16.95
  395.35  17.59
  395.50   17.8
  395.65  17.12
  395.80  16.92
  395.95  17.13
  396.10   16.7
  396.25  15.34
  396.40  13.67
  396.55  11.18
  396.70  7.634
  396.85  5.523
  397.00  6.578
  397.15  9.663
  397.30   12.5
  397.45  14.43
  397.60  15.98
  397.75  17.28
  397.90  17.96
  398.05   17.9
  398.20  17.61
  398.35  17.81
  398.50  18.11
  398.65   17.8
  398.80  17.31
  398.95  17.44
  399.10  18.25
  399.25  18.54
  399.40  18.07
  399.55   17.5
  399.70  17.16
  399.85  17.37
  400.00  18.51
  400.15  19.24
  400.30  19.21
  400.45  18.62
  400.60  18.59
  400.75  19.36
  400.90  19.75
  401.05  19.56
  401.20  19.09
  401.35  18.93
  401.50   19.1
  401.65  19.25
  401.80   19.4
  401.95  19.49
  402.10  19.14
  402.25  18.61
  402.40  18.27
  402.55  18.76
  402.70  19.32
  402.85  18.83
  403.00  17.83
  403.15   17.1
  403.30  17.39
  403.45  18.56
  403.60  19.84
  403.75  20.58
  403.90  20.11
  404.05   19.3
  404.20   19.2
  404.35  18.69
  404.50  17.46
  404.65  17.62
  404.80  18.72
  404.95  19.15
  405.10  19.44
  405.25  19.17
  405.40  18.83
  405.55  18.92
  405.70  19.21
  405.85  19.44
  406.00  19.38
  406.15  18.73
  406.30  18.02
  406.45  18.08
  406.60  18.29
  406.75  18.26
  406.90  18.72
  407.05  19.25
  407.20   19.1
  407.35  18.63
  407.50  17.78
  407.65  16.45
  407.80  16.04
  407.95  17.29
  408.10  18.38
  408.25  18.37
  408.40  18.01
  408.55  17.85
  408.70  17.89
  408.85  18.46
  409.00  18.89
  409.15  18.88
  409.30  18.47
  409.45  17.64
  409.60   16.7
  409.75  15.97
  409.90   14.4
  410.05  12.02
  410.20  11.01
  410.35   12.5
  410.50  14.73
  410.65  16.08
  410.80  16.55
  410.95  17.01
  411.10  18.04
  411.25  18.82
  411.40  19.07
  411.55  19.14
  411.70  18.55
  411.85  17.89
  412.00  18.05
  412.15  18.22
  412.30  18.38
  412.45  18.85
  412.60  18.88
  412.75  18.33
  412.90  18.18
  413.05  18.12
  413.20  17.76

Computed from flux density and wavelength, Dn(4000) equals 1.27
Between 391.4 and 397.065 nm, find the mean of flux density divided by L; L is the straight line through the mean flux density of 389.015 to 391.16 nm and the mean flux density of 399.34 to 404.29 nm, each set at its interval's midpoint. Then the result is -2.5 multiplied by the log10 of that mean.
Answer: 0.17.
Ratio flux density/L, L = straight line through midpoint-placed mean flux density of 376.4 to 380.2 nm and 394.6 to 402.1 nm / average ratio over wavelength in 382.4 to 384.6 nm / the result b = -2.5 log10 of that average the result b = 0.12 mag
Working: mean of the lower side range 14.8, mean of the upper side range 16.7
